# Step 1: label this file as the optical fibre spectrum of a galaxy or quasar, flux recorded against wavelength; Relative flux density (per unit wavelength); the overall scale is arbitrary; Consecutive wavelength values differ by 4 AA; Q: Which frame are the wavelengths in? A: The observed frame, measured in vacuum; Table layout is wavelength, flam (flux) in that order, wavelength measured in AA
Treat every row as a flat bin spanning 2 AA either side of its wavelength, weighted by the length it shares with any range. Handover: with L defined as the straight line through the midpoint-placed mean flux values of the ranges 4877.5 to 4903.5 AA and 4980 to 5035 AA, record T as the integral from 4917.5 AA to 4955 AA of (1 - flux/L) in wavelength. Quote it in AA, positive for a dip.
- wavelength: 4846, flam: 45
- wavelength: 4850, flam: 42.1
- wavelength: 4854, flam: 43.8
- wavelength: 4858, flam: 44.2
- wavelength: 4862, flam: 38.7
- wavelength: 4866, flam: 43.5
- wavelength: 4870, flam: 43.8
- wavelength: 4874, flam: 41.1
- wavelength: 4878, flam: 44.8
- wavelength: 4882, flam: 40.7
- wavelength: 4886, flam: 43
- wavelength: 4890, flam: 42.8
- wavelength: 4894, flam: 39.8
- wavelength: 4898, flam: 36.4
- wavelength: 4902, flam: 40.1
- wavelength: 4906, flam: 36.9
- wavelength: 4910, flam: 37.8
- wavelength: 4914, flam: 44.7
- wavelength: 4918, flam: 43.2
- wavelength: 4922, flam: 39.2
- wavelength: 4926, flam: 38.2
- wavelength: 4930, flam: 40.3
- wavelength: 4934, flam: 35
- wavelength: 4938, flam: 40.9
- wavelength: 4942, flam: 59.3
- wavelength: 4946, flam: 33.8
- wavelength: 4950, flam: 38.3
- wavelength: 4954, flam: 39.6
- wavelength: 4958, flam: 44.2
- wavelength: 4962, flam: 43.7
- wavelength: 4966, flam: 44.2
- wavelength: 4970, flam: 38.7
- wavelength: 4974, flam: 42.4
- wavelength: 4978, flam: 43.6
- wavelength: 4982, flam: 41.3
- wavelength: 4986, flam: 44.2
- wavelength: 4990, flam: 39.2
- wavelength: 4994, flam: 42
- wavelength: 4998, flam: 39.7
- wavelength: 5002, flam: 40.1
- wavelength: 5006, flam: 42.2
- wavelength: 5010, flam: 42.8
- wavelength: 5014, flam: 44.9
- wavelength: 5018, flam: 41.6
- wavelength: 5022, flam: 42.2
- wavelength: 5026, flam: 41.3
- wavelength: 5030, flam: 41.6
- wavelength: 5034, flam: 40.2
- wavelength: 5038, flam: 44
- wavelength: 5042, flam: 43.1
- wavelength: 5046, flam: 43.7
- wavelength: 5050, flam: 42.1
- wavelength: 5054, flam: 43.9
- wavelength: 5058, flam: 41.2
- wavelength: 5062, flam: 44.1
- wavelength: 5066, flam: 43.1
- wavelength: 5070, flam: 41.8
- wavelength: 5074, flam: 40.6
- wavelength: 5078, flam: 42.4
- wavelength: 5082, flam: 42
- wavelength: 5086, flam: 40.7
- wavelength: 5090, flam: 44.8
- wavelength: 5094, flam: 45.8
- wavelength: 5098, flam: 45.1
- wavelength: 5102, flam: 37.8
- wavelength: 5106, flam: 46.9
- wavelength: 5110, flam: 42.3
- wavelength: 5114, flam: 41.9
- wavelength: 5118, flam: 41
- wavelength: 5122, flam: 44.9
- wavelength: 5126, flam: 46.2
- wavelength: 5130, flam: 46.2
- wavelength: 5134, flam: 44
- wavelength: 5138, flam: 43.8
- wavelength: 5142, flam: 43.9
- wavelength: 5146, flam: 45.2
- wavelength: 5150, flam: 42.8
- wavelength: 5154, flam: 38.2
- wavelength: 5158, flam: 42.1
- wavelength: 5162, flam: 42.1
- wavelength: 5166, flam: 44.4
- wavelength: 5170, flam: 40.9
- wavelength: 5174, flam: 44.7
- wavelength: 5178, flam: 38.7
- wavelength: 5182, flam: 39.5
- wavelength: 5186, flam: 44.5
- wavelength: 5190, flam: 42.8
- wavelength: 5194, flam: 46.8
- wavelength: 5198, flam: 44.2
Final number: 0.4 AA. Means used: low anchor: 40.9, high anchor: 41.7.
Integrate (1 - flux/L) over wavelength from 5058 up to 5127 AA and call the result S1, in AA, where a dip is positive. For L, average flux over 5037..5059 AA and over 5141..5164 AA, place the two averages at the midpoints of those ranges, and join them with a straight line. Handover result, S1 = -0.3 AA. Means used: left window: 43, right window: 42.3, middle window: 42.9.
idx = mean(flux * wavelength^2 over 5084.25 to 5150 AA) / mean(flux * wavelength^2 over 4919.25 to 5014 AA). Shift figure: 1.1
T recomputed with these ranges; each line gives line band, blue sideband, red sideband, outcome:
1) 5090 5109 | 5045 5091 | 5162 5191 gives -0.7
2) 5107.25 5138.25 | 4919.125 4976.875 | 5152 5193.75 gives -1.5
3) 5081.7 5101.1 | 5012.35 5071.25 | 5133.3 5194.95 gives -0.4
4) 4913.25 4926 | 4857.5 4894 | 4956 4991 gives 0.3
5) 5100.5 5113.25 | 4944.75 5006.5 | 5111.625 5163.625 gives 0.1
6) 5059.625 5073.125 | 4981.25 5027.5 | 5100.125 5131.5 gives 0.0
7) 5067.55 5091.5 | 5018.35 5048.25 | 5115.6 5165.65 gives 0.4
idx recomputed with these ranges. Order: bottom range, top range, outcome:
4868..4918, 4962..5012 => 1.06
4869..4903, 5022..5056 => 1.09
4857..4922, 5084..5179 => 1.15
